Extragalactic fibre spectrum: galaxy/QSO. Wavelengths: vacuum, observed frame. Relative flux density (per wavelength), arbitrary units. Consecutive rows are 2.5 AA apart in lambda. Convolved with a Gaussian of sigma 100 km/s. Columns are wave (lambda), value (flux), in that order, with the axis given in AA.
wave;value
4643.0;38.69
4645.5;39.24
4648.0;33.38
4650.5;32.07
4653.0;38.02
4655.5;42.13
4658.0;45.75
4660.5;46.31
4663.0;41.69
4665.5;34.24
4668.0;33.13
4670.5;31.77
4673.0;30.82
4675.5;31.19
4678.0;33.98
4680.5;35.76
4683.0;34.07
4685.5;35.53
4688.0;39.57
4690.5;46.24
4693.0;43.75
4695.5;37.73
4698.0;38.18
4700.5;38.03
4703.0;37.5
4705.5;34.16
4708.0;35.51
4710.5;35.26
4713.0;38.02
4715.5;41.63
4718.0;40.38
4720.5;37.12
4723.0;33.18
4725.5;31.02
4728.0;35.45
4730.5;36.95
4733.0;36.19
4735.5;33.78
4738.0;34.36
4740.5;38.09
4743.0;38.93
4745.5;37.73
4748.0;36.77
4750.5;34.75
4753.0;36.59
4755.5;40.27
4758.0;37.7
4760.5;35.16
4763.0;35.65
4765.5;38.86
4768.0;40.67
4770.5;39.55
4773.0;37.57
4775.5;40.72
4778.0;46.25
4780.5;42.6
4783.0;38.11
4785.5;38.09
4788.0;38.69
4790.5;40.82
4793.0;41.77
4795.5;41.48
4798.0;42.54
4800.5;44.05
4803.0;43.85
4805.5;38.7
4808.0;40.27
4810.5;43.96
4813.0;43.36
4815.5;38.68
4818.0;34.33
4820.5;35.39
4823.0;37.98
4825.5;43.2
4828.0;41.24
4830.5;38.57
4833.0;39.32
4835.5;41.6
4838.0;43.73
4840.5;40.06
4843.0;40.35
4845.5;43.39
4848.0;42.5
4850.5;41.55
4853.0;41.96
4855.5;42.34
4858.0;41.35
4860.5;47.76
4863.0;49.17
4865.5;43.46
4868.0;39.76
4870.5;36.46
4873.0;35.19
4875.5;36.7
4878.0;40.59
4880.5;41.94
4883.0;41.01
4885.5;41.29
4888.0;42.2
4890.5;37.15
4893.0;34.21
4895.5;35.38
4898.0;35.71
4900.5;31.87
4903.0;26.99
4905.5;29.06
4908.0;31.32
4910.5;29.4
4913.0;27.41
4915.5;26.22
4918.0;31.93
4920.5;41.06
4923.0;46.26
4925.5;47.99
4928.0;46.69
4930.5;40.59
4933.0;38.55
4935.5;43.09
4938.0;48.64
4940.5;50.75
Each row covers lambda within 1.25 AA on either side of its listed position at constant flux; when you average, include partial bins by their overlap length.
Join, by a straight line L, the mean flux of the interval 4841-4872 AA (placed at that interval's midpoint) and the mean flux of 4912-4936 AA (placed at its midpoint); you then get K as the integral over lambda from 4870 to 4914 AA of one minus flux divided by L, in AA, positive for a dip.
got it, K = 5.9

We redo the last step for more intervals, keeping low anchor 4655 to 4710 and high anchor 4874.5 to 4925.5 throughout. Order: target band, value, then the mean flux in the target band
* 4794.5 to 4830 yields -4.1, 40.6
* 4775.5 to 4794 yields -2.1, 40.9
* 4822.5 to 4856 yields -4.7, 41.3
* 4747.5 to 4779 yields -1.4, 38.5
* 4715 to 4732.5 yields 0.4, 36.3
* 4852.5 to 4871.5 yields -3.6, 42.9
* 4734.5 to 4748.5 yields 0.1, 36.7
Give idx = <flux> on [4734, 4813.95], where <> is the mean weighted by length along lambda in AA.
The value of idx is 39.4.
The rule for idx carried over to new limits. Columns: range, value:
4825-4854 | 41.4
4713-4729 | 36.6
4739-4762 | 37.3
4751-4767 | 37.3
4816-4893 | 40.6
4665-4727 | 36.3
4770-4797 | 40.6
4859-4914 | 37.1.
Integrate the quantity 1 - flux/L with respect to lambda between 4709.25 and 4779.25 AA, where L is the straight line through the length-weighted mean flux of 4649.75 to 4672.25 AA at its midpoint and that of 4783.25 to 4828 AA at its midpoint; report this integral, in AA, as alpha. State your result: 3.7 AA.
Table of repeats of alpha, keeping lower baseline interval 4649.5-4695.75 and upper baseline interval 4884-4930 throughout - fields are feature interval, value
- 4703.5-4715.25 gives 0.30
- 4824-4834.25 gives -1.16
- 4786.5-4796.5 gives -1.07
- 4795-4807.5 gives -1.86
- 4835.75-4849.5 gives -2.16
